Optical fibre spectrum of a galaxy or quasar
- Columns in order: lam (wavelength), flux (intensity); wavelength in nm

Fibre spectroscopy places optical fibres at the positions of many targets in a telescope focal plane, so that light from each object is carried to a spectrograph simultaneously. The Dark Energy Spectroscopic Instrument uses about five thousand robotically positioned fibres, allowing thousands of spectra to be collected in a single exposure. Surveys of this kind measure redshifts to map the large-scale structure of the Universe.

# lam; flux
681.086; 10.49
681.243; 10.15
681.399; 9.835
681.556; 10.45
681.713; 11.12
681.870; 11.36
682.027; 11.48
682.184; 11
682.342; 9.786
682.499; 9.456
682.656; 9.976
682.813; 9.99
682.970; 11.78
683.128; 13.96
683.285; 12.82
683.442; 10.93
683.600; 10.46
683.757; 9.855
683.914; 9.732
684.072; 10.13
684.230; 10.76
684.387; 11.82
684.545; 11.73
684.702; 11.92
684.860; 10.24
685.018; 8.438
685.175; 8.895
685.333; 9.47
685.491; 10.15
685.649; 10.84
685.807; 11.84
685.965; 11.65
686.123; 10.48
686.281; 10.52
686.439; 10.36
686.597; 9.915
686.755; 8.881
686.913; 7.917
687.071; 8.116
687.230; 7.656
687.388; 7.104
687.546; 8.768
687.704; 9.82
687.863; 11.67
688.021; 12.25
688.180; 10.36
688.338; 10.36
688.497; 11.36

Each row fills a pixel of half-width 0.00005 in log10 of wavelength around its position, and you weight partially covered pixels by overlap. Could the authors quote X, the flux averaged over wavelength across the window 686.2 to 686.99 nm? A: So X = 9.53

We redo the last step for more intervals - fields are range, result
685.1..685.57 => 9.5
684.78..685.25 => 9.2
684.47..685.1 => 10.6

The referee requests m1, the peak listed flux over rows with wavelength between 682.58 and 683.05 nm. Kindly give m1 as 11.78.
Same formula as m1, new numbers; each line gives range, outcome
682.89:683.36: 13.96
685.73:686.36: 11.84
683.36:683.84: 10.93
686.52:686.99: 9.915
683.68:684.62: 11.82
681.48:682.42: 11.48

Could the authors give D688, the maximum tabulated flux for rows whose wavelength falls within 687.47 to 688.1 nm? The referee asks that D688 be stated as 12.25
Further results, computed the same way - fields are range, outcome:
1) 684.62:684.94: 11.92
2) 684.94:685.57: 10.15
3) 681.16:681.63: 10.45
